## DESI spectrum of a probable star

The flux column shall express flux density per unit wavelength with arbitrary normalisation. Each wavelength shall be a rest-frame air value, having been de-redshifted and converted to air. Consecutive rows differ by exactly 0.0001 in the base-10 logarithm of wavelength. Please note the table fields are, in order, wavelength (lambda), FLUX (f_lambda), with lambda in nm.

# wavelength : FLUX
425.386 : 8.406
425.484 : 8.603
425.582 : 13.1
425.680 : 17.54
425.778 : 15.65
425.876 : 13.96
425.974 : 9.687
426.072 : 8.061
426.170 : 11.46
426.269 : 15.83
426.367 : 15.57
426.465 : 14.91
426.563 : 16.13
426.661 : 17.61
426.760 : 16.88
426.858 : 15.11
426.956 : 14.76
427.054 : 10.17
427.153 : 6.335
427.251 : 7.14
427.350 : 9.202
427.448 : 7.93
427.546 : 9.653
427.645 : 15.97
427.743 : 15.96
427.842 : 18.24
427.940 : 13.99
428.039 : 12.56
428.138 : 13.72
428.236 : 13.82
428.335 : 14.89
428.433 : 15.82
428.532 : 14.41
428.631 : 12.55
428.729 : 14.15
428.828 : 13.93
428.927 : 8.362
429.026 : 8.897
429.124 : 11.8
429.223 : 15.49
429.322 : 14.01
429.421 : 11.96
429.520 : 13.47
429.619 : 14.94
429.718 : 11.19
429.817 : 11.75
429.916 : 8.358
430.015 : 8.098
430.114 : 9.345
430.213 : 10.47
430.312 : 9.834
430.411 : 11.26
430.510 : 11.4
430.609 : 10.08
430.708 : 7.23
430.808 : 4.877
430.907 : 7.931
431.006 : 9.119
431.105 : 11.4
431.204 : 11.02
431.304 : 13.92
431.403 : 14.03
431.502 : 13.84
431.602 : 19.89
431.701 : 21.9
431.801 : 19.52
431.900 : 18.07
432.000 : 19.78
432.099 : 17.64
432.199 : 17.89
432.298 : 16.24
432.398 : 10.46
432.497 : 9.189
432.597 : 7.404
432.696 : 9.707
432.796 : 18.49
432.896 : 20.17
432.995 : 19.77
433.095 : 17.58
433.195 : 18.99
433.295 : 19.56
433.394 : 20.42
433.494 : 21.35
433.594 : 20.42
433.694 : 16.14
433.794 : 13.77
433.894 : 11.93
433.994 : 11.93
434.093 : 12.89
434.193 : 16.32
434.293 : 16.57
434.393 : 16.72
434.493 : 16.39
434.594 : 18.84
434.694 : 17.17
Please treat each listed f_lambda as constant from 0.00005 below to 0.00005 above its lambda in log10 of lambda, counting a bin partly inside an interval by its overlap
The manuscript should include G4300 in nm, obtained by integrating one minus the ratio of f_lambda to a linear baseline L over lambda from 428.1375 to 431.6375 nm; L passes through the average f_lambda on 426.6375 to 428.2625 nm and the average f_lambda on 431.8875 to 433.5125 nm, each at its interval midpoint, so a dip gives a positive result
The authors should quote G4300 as 0.64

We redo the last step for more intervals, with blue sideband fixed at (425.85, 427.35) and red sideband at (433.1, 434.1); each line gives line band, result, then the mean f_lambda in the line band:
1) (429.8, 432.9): 0.584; 12.7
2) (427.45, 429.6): 0.076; 13.4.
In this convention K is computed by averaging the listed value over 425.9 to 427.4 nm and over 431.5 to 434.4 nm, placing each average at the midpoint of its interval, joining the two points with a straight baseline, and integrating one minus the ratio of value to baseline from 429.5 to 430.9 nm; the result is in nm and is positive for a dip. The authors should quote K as 0.45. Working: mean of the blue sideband 12.6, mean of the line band 10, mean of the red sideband 16.5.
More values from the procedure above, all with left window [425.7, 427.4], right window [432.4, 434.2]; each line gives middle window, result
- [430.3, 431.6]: 0.35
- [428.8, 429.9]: 0.15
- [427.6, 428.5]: -0.10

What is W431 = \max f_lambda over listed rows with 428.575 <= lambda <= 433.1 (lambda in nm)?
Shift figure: 21.9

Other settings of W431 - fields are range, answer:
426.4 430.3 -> 18.24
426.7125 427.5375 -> 16.88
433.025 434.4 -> 21.35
